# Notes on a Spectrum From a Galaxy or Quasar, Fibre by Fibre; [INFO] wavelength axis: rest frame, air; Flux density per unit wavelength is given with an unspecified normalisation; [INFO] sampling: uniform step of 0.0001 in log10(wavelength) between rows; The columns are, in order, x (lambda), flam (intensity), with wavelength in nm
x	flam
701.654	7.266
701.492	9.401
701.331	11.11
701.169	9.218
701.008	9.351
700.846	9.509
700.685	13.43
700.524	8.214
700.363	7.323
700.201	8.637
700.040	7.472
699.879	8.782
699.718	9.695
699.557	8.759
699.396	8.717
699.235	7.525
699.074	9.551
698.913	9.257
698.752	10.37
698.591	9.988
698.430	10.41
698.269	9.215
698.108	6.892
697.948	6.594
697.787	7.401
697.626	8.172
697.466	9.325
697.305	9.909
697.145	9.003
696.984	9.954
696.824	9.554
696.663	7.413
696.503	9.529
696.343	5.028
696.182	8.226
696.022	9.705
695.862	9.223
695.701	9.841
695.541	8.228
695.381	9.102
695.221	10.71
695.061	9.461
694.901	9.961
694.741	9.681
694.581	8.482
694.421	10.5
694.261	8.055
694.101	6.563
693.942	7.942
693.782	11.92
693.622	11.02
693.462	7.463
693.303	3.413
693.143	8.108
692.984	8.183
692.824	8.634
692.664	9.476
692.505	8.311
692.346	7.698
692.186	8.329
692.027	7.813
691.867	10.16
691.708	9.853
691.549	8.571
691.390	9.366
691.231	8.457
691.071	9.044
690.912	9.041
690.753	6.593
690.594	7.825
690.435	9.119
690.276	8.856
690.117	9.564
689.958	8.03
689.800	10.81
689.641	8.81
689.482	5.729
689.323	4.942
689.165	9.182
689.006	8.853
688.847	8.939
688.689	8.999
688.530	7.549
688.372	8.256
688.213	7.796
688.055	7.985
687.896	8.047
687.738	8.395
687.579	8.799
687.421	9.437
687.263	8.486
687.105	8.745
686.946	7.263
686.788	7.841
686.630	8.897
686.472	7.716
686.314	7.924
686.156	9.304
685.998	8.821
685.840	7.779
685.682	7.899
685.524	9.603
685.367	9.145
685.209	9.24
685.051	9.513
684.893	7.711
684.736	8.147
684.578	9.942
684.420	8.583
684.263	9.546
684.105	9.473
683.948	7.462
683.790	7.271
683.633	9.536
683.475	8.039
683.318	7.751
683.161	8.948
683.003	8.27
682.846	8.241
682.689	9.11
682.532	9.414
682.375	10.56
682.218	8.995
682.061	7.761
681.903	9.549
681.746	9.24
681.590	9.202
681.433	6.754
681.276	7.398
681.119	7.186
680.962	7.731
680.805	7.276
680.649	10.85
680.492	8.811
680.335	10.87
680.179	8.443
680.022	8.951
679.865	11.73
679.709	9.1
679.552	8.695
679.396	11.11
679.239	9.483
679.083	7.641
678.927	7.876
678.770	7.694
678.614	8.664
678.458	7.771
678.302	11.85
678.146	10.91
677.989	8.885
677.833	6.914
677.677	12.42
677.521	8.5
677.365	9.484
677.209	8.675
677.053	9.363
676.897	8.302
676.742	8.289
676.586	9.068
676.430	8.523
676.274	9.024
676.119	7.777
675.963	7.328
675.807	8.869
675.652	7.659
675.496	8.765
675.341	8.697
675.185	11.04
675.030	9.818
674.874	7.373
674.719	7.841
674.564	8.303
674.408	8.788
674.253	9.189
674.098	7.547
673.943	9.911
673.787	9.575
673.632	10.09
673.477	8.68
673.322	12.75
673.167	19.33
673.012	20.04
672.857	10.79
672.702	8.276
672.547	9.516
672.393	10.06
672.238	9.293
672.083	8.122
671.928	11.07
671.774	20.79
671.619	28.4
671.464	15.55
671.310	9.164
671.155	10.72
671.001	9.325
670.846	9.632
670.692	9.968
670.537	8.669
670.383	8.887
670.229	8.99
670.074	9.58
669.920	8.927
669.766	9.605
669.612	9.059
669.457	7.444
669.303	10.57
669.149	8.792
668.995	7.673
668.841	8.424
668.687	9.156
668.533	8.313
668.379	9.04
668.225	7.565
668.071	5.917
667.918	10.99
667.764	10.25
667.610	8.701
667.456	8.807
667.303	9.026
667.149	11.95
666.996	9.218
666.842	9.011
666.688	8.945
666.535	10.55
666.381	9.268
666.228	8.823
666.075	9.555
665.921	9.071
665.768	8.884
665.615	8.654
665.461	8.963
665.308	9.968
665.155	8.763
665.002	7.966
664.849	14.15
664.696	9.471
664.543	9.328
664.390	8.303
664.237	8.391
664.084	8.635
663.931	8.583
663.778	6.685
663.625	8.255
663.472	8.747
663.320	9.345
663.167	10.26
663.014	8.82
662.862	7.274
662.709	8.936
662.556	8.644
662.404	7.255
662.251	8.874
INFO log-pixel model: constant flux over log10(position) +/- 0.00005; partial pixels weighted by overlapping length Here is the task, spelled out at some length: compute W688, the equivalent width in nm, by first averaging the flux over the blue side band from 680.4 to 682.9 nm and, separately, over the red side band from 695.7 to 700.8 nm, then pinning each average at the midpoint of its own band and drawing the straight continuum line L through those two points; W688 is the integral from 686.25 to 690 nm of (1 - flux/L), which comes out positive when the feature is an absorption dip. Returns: 0.21 nm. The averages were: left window 8.65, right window 8.84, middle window 8.23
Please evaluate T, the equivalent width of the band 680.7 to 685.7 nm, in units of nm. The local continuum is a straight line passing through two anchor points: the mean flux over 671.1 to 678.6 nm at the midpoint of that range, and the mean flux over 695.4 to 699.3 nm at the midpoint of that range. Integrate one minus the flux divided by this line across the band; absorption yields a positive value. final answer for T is 0.60 nm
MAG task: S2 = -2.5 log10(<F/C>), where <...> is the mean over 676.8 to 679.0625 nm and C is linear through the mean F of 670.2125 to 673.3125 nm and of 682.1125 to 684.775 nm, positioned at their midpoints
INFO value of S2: 0.161 mag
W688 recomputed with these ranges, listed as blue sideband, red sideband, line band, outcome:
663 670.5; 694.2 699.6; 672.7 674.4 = -0.463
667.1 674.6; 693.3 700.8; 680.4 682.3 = 0.272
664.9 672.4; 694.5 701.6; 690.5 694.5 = 0.305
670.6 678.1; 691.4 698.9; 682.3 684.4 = 0.205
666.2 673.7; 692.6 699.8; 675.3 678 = 0.368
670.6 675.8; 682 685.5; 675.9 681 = 0.441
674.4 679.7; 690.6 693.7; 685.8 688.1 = 0.046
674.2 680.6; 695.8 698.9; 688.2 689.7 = 0.161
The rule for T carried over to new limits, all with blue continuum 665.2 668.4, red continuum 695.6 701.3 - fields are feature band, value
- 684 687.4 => 0.14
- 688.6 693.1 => 0.22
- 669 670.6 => 0.03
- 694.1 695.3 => -0.05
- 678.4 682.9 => 0.11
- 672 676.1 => -0.34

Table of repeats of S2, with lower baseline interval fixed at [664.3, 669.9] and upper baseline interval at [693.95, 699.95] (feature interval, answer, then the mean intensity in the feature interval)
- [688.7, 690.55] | 0.062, 8.45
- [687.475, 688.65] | 0.100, 8.17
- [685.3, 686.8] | 0.057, 8.52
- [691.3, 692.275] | -0.009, 9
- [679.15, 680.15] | -0.081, 9.75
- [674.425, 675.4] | 0.030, 8.84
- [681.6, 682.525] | -0.026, 9.24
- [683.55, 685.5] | 0.022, 8.82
